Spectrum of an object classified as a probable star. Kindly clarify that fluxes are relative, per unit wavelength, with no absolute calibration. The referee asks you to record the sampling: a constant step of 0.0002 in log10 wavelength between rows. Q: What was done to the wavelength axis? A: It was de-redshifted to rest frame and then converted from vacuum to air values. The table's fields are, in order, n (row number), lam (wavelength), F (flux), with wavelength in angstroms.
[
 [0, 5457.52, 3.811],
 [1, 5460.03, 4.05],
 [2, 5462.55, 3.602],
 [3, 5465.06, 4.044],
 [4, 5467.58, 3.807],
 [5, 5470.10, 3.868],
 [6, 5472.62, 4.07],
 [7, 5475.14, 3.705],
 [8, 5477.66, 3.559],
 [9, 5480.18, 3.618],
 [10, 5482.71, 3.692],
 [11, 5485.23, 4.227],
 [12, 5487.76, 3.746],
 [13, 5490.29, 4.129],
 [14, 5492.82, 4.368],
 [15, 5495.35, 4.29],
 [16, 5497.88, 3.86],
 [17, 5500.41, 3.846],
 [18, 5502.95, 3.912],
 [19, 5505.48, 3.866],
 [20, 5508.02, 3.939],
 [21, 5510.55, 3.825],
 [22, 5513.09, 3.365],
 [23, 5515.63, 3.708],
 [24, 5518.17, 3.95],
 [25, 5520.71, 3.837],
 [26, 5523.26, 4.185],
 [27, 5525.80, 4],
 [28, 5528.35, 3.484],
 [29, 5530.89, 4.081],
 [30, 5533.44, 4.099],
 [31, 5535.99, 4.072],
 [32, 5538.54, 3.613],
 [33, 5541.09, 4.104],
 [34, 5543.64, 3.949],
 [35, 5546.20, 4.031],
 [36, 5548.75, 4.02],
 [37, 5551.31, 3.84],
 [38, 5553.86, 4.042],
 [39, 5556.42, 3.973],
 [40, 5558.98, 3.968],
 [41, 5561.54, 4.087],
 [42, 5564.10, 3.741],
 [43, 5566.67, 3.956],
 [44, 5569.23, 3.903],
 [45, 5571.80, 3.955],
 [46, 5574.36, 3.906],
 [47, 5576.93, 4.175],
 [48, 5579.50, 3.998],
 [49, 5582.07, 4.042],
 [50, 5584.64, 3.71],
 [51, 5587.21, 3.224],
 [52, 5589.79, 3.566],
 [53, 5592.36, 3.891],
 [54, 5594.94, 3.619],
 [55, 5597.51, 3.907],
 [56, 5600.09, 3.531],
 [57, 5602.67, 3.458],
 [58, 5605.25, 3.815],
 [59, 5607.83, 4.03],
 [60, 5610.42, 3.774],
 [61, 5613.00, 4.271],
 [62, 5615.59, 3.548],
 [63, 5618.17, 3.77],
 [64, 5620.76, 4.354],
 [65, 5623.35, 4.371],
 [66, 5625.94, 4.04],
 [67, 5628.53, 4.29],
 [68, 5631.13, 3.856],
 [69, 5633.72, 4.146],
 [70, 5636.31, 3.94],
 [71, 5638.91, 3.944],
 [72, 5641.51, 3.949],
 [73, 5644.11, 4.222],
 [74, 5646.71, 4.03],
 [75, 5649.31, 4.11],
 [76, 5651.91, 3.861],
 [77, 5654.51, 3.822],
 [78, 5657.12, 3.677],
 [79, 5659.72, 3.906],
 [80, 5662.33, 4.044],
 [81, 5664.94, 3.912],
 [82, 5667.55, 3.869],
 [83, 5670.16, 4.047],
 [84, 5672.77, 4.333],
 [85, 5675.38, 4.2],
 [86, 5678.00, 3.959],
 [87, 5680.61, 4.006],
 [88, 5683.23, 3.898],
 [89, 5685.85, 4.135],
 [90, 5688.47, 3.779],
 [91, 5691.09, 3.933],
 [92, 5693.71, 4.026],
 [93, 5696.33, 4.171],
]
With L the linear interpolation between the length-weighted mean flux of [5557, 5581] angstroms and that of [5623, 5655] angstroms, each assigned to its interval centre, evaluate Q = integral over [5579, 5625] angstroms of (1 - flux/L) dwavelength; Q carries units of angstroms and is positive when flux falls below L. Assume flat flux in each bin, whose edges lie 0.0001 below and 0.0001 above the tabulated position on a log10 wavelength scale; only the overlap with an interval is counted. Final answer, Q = 2.02 angstroms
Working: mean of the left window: 3.97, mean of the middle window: 3.83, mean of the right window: 4.04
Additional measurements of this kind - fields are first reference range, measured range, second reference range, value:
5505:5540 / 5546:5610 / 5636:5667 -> 0.8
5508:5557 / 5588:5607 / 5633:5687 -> 1.3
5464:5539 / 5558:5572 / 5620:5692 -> 0.0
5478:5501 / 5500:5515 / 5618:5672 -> 0.7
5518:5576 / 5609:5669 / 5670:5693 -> 0.3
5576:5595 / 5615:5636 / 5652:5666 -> -1.3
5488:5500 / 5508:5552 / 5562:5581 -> 1.5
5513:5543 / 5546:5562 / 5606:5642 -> -0.2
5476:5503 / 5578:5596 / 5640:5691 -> 1.1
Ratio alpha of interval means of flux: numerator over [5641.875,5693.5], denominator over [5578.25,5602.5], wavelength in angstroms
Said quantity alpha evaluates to 1.07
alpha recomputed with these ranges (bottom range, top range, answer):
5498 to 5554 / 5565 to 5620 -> 0.98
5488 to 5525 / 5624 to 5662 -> 1.02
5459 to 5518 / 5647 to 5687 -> 1.03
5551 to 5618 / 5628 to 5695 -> 1.04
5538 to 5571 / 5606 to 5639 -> 1.02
